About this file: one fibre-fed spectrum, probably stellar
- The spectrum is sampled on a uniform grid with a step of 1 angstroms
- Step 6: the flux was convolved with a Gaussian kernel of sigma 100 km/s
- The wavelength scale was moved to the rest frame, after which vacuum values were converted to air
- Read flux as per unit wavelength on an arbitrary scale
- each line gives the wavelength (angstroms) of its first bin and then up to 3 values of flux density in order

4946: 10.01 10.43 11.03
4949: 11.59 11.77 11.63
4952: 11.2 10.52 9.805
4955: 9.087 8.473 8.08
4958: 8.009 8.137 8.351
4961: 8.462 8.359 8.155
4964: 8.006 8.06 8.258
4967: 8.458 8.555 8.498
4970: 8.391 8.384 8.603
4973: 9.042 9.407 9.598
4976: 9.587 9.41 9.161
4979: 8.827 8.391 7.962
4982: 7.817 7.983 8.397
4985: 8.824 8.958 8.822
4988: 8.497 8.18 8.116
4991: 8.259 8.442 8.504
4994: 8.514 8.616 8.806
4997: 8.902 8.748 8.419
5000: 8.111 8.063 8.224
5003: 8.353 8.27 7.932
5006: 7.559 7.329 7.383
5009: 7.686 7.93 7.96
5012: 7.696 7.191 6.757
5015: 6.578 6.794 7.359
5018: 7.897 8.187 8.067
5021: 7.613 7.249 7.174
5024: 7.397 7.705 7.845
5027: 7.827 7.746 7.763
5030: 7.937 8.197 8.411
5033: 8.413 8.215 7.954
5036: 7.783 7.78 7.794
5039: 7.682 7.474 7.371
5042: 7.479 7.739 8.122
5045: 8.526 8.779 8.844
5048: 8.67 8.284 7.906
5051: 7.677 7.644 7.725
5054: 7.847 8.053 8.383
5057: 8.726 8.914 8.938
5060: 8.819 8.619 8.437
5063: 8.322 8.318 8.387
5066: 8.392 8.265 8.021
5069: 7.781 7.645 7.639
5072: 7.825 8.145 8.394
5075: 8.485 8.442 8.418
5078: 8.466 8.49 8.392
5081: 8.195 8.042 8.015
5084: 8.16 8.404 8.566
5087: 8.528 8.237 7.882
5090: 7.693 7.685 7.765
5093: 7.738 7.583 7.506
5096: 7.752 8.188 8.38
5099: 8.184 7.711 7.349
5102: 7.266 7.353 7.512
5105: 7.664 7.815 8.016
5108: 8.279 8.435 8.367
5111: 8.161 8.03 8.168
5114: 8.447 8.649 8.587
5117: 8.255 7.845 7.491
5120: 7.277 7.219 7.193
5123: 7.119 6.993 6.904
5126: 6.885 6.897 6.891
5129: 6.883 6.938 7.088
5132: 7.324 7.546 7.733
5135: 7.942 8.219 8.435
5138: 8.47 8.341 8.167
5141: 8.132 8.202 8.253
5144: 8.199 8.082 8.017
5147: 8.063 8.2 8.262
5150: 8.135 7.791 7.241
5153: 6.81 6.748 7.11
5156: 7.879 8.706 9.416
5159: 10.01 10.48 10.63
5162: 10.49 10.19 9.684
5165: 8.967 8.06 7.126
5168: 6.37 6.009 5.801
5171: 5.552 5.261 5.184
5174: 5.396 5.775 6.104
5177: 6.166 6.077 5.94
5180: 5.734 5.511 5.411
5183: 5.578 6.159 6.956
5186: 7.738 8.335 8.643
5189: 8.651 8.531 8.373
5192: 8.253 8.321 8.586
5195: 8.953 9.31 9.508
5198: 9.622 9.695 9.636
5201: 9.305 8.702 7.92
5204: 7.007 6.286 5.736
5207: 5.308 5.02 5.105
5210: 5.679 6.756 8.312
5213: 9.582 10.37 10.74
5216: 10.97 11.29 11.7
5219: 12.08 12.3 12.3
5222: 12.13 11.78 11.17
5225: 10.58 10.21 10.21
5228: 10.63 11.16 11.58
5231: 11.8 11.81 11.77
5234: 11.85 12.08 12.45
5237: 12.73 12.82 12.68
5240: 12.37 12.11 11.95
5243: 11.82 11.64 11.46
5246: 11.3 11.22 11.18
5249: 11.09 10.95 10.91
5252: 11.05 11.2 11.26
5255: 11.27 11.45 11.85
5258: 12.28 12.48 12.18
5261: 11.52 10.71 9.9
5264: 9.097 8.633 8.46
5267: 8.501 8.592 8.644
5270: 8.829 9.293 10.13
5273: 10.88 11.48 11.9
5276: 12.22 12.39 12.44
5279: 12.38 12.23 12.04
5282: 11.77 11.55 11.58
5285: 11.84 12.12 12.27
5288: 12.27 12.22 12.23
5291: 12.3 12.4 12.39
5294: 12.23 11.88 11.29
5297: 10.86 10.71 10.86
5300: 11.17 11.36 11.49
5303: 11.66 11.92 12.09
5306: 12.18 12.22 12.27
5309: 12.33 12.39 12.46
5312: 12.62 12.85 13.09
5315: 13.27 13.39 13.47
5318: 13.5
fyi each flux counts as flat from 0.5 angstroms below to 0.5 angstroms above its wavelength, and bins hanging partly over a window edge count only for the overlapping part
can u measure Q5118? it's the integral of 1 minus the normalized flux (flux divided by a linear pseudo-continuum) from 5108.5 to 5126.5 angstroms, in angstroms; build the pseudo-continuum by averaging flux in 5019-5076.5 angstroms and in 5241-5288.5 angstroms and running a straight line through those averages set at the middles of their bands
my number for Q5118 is 2.5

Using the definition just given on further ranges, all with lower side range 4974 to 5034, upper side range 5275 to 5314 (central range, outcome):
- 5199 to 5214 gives 4.8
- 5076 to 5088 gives 1.1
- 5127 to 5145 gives 3.8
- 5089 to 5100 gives 1.8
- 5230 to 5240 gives -0.9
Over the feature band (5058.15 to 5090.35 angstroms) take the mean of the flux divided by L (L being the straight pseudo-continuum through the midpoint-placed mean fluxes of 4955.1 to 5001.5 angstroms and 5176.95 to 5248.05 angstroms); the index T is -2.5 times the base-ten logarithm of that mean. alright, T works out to 0.082 mag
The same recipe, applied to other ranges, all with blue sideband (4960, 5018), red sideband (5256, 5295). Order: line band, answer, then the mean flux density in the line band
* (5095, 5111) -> 0.20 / 7.88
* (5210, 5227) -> 0.00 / 10.6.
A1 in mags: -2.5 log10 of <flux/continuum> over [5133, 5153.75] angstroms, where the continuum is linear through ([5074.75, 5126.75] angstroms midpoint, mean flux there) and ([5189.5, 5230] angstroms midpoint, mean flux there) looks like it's 0.06 mag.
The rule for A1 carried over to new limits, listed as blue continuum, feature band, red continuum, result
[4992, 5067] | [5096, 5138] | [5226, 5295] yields 0.20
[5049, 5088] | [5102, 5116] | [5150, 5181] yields -0.02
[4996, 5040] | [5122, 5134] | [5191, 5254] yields 0.27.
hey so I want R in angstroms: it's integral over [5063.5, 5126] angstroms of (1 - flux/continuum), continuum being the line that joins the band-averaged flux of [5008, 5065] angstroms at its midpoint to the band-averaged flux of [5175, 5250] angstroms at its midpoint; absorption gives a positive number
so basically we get 3.4 angstroms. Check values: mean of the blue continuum 7.93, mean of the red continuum 9.44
